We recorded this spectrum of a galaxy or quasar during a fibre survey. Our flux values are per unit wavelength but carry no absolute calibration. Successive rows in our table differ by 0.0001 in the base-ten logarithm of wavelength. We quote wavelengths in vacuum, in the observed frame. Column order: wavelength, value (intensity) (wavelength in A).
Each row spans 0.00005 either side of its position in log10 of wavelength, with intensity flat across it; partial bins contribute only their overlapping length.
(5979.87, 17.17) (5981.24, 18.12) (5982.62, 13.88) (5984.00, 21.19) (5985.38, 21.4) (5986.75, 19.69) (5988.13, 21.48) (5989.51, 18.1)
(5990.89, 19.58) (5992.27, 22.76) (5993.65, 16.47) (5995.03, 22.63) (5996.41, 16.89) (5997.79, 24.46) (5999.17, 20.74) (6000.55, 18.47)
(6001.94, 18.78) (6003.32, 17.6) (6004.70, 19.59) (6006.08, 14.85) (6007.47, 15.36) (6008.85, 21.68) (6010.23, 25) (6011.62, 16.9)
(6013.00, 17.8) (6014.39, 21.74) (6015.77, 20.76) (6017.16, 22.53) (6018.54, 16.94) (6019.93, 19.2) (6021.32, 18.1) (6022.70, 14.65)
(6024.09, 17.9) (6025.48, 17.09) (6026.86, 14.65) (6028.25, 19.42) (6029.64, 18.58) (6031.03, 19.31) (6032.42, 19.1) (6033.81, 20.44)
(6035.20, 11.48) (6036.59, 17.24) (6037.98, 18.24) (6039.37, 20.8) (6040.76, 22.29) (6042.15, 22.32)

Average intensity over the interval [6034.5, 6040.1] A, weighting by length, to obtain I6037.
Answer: 17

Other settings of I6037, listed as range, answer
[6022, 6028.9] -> 16.7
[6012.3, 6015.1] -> 19.8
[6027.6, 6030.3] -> 19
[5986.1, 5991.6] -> 19.7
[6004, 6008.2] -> 16.7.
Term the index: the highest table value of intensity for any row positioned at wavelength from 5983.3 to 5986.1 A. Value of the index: 21.4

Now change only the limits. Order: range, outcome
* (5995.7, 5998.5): 24.46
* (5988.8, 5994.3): 22.76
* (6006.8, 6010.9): 25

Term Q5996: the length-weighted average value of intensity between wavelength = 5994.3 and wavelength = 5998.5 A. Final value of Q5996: 21.3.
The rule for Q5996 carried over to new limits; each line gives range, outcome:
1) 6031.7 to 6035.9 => 17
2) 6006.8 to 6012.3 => 19.8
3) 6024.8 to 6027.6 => 16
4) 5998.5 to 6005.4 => 19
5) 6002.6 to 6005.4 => 18.6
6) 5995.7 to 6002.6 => 19.9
